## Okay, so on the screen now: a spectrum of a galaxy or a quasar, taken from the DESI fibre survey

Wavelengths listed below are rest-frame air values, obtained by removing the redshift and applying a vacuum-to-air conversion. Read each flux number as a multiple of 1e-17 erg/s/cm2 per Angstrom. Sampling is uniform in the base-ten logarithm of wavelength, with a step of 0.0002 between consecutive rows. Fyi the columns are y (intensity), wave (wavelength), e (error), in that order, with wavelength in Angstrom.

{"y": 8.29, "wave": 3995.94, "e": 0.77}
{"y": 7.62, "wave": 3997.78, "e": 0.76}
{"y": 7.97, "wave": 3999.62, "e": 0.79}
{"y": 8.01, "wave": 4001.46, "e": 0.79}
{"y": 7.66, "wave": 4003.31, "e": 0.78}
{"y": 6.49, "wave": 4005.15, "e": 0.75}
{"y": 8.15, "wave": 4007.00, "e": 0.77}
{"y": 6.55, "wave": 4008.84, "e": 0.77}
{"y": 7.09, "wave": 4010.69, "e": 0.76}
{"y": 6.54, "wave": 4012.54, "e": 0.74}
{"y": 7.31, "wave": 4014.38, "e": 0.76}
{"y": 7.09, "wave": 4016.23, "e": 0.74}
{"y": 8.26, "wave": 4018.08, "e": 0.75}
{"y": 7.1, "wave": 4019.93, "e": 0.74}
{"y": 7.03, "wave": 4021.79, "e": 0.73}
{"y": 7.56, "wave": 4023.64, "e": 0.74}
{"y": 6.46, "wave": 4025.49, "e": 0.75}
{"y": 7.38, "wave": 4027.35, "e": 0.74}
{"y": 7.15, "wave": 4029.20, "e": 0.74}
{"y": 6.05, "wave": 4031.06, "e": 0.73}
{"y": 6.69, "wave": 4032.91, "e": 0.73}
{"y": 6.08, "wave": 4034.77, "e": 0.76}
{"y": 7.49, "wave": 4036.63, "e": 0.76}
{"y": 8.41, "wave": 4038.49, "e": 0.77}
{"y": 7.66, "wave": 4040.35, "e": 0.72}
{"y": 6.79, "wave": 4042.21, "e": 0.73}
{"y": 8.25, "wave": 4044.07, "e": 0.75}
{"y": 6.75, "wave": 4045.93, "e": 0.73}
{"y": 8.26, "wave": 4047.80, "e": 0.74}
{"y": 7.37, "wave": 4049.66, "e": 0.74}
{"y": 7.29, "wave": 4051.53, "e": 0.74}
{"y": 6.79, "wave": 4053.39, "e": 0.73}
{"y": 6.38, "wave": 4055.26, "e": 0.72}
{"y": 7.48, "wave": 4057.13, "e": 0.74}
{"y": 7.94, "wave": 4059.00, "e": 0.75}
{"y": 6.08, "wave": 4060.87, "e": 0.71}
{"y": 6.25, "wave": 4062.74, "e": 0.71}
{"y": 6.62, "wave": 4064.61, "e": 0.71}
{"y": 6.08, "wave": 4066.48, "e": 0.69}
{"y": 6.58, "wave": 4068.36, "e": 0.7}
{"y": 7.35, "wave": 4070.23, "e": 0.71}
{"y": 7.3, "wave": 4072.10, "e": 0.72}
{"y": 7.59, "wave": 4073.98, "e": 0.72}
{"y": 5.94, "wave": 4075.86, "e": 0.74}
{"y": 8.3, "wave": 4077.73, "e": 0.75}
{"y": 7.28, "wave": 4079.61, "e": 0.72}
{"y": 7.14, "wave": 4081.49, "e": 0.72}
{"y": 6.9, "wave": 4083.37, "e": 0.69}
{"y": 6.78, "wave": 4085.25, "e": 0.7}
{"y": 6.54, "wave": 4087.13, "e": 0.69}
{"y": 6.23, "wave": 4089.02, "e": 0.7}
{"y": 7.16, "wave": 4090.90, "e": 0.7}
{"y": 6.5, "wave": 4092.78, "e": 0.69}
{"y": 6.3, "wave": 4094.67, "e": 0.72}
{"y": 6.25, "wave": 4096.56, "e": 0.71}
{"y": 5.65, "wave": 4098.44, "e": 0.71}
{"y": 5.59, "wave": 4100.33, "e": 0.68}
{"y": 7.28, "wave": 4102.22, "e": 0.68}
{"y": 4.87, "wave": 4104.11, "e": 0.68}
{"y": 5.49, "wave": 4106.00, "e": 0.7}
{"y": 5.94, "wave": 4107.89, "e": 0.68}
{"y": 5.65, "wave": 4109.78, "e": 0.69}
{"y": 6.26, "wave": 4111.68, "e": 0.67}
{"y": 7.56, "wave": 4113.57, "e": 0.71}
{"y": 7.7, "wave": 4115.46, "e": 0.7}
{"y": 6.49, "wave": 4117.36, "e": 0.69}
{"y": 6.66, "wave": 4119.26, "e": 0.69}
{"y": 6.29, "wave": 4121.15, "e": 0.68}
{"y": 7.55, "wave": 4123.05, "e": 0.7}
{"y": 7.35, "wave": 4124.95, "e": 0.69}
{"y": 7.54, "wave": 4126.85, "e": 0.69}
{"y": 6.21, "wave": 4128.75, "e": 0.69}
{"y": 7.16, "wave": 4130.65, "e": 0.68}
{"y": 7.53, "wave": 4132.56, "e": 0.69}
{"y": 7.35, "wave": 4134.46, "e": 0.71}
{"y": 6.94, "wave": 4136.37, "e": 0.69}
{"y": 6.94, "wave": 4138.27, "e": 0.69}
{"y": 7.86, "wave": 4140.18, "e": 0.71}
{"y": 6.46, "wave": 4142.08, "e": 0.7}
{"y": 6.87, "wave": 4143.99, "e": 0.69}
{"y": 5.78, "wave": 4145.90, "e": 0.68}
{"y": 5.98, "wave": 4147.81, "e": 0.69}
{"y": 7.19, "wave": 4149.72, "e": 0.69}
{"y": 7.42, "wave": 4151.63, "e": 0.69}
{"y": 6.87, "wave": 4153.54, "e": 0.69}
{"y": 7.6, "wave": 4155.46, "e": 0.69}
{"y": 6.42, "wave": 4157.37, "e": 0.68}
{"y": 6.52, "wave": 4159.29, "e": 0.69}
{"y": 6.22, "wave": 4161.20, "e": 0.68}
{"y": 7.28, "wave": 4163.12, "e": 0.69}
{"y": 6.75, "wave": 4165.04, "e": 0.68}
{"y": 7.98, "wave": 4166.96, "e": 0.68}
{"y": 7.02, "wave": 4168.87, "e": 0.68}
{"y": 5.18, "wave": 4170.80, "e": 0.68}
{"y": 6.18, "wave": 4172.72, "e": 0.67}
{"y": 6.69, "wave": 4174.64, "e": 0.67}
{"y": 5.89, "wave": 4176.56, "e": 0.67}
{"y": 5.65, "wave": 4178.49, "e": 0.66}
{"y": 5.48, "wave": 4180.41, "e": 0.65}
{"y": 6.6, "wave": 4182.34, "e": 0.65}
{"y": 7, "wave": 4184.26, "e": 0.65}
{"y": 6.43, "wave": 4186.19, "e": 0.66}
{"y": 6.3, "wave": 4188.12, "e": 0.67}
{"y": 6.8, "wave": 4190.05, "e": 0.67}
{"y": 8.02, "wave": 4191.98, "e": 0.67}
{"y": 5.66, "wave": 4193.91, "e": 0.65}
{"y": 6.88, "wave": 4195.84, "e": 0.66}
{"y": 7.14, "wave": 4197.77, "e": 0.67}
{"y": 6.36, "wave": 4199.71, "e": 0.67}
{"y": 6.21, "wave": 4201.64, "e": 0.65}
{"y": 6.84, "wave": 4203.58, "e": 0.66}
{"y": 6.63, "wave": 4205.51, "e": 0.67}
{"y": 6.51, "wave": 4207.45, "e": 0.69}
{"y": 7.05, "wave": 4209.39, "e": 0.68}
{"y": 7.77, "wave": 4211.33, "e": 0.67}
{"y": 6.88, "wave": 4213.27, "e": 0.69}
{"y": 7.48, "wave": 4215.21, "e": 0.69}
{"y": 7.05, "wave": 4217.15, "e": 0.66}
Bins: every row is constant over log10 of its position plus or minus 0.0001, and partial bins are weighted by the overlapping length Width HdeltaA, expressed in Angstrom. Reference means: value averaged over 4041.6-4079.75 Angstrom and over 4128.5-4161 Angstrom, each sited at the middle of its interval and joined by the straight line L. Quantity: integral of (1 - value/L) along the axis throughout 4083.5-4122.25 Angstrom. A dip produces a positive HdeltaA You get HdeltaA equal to 3.37 Angstrom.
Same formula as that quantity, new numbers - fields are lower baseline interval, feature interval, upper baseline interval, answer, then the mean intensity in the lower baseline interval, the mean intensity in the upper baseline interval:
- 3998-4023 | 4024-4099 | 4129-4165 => 2.3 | 7.34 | 6.89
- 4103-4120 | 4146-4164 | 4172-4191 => -1.4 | 6.3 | 6.3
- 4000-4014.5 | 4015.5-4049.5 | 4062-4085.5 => -0.6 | 7.25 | 6.94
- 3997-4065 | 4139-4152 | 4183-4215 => 0.3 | 7.19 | 6.8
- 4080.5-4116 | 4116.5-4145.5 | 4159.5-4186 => -2.6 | 6.4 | 6.46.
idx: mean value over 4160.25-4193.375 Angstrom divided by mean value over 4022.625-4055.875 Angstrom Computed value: 0.9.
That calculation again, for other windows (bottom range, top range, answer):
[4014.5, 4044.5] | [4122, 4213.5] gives 0.94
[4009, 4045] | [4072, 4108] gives 0.91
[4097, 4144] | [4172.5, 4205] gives 0.97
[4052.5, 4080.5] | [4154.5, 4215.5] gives 0.96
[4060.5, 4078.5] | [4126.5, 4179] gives 0.99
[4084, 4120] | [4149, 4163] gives 1.09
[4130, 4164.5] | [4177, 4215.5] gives 0.96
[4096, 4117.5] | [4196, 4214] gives 1.10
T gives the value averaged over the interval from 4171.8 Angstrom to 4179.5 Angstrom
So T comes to 6.1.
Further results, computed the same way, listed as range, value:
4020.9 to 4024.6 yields 7.3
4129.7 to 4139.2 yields 7.18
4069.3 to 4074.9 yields 7.41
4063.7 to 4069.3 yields 6.43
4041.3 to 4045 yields 7.53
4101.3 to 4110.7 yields 5.84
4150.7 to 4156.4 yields 7.29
